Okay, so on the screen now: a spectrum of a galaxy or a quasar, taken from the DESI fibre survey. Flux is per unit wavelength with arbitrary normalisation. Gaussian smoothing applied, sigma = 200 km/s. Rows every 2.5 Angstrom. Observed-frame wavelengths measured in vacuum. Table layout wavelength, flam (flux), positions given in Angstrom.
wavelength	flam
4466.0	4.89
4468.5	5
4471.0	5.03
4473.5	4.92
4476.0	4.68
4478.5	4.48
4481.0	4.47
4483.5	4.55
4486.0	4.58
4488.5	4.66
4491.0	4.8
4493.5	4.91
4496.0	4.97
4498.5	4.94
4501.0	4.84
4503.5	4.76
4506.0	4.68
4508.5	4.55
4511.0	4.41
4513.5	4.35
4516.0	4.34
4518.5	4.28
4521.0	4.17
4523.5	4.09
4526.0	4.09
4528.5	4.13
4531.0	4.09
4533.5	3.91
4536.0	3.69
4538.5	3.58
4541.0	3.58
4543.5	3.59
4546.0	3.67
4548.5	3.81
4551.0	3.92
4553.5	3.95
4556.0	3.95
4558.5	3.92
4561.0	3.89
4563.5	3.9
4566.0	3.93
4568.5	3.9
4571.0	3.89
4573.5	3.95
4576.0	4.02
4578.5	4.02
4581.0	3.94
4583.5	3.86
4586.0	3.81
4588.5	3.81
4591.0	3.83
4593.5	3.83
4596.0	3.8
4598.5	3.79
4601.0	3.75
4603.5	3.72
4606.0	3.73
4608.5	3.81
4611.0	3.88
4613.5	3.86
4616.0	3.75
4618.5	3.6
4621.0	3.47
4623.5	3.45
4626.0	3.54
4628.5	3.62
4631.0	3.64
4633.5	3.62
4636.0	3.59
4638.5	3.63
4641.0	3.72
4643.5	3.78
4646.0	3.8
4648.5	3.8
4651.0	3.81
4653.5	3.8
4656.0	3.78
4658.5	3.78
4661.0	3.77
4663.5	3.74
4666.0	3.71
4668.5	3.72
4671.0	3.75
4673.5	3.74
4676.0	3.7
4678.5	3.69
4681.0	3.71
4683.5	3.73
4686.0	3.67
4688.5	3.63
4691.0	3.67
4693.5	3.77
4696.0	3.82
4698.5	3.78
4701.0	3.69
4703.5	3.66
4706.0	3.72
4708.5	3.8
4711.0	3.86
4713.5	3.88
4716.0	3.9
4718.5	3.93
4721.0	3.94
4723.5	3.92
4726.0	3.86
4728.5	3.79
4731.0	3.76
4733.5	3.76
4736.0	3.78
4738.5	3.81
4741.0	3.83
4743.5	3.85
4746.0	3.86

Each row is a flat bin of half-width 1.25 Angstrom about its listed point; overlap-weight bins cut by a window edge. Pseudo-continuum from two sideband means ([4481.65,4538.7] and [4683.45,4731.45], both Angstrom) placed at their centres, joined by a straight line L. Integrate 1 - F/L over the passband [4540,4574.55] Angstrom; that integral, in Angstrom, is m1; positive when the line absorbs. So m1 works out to 3.4 Angstrom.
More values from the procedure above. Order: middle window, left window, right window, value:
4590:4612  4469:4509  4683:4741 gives 2.45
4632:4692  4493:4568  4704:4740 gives 3.21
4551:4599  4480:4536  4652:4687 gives 3.05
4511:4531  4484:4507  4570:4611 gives 1.42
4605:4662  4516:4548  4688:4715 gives 1.75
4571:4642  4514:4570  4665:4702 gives 1.51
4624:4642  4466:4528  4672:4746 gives 2.04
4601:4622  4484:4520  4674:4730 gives 2.20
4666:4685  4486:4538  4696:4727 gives 1.05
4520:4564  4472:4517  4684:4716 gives 5.64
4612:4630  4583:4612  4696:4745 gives 0.88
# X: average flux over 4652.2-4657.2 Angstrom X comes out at 3.79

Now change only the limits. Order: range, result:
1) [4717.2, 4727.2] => 3.91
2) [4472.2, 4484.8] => 4.62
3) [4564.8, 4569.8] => 3.91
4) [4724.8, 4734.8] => 3.79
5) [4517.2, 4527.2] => 4.16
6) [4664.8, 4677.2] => 3.72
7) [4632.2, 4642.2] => 3.64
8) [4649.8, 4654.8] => 3.8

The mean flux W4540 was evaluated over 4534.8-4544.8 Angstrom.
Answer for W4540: 3.61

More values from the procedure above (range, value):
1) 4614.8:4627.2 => 3.56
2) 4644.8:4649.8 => 3.8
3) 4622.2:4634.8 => 3.57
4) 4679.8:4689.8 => 3.68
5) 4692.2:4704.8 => 3.74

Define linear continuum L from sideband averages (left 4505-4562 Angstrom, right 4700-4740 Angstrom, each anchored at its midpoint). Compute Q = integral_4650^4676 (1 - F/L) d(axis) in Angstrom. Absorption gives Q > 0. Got 0.8 Angstrom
